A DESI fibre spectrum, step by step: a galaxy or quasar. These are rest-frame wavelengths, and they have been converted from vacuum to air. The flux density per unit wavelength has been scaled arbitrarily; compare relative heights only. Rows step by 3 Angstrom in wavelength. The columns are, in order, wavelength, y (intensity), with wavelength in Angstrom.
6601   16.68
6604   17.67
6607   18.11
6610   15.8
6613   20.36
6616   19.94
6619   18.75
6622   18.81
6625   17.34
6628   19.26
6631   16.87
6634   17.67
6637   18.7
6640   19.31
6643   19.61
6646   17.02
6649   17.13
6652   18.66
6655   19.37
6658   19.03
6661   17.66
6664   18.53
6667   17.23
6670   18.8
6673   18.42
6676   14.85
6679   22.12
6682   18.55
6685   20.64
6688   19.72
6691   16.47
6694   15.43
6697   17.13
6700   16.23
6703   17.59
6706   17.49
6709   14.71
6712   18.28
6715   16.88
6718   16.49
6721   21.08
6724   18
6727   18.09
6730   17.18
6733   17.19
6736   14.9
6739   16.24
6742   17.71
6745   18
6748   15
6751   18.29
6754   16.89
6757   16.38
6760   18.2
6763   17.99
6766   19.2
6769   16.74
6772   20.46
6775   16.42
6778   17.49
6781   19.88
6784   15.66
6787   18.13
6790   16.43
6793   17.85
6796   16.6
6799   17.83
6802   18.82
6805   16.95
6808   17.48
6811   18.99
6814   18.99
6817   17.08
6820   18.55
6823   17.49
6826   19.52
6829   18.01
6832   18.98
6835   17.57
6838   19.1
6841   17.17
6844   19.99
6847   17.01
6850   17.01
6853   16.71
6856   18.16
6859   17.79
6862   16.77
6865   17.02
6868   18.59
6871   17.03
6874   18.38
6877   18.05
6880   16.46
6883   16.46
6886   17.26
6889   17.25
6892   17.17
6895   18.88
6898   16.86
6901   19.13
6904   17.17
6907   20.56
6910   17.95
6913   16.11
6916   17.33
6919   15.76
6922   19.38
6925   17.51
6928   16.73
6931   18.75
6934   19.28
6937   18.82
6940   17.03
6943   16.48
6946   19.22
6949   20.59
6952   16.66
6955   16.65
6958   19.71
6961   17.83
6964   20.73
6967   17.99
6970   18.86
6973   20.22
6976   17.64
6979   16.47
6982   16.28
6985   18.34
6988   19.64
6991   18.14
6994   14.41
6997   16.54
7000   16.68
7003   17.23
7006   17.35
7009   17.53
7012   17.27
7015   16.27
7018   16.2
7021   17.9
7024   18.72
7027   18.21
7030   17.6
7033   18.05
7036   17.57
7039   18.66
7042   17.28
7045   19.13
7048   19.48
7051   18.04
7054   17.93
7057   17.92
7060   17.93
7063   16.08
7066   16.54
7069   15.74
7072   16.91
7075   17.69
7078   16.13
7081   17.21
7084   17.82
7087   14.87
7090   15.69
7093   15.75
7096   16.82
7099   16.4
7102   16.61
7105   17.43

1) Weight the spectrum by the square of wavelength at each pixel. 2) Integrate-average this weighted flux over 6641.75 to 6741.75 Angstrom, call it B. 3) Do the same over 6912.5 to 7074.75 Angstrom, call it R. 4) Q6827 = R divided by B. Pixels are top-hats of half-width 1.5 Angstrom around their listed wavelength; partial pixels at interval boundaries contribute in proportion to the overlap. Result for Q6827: 1.09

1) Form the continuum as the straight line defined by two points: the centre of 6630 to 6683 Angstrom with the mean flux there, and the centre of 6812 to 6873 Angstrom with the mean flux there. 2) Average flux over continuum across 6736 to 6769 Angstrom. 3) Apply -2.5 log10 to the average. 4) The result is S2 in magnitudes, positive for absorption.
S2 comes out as 0.05 mag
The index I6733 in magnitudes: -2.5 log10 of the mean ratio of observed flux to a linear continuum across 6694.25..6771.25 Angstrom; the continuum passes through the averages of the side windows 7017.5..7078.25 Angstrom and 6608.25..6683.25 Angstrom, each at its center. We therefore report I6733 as 0.06 mag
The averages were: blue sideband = 18.4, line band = 17.3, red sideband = 17.7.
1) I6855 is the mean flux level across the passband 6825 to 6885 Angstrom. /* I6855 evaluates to 17.8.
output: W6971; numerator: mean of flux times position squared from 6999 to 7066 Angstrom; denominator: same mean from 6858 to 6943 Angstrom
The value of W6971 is 1.04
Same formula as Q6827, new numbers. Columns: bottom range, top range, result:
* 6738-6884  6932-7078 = 1.06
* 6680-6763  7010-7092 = 1.10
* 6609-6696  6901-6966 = 1.07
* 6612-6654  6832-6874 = 1.02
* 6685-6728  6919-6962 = 1.11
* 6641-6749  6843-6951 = 1.06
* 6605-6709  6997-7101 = 1.07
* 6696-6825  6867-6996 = 1.07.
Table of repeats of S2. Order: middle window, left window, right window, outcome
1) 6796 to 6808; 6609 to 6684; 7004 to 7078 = 0.026 mag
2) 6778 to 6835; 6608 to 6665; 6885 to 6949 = 0.010 mag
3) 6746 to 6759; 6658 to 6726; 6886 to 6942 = 0.069 mag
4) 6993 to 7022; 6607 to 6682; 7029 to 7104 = 0.038 mag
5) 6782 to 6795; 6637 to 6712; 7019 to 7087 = 0.048 mag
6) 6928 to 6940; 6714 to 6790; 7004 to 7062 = -0.043 mag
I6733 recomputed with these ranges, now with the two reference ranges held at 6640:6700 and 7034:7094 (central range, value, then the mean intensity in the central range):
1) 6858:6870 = 0.013 mag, 17.5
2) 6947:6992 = -0.056 mag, 18.4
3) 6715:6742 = 0.042 mag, 17.4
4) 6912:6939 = -0.011 mag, 17.8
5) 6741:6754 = 0.051 mag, 17.2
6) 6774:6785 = 0.028 mag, 17.5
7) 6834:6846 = -0.039 mag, 18.4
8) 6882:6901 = 0.011 mag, 17.5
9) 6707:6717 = 0.090 mag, 16.7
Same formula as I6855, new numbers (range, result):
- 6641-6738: 17.8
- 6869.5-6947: 17.7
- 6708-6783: 17.5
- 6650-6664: 18.6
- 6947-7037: 17.8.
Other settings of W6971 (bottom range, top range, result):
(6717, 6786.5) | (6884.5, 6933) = 1.06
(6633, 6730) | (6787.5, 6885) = 1.03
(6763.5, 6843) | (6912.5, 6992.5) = 1.05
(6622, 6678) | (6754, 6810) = 1.01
